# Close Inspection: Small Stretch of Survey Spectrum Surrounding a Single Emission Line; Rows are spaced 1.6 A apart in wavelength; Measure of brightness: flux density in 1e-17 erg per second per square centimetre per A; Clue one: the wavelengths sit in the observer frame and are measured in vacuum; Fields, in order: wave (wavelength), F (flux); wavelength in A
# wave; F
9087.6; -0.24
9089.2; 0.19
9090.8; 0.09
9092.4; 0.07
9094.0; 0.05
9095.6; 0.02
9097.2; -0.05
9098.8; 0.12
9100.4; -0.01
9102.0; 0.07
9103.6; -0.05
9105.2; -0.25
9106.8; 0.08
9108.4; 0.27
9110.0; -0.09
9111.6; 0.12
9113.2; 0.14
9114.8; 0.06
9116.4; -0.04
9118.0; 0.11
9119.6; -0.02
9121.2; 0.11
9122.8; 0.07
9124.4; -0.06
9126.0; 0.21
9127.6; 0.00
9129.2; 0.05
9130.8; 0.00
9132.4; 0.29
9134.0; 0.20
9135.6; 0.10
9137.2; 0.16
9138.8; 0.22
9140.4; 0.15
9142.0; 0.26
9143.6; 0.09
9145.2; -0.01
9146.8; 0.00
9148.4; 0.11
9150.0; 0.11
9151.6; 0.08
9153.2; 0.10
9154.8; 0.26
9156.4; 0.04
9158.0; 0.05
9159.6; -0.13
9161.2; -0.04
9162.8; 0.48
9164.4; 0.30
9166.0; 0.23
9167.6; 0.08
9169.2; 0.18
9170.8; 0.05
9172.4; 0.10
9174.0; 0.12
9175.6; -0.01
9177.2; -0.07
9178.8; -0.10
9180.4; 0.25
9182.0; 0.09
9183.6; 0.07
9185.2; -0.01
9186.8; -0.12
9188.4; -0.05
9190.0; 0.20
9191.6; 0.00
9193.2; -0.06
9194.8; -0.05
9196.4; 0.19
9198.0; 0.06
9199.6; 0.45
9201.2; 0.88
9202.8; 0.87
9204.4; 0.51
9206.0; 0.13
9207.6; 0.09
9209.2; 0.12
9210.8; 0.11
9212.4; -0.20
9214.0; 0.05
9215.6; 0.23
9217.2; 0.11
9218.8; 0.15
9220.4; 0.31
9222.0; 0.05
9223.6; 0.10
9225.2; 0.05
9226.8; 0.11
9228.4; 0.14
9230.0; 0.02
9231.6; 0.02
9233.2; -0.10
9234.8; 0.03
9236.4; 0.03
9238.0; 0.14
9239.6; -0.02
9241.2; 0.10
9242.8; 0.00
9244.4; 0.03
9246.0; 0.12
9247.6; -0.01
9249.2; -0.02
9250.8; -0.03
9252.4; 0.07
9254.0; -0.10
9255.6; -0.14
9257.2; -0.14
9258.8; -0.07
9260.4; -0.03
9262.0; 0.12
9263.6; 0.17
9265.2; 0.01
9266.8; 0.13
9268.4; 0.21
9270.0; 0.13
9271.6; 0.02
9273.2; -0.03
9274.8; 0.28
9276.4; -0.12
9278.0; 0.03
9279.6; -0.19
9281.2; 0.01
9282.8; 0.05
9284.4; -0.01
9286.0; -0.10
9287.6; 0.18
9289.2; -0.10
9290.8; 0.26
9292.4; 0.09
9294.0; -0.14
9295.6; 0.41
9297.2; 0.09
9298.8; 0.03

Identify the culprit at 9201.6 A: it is H-beta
